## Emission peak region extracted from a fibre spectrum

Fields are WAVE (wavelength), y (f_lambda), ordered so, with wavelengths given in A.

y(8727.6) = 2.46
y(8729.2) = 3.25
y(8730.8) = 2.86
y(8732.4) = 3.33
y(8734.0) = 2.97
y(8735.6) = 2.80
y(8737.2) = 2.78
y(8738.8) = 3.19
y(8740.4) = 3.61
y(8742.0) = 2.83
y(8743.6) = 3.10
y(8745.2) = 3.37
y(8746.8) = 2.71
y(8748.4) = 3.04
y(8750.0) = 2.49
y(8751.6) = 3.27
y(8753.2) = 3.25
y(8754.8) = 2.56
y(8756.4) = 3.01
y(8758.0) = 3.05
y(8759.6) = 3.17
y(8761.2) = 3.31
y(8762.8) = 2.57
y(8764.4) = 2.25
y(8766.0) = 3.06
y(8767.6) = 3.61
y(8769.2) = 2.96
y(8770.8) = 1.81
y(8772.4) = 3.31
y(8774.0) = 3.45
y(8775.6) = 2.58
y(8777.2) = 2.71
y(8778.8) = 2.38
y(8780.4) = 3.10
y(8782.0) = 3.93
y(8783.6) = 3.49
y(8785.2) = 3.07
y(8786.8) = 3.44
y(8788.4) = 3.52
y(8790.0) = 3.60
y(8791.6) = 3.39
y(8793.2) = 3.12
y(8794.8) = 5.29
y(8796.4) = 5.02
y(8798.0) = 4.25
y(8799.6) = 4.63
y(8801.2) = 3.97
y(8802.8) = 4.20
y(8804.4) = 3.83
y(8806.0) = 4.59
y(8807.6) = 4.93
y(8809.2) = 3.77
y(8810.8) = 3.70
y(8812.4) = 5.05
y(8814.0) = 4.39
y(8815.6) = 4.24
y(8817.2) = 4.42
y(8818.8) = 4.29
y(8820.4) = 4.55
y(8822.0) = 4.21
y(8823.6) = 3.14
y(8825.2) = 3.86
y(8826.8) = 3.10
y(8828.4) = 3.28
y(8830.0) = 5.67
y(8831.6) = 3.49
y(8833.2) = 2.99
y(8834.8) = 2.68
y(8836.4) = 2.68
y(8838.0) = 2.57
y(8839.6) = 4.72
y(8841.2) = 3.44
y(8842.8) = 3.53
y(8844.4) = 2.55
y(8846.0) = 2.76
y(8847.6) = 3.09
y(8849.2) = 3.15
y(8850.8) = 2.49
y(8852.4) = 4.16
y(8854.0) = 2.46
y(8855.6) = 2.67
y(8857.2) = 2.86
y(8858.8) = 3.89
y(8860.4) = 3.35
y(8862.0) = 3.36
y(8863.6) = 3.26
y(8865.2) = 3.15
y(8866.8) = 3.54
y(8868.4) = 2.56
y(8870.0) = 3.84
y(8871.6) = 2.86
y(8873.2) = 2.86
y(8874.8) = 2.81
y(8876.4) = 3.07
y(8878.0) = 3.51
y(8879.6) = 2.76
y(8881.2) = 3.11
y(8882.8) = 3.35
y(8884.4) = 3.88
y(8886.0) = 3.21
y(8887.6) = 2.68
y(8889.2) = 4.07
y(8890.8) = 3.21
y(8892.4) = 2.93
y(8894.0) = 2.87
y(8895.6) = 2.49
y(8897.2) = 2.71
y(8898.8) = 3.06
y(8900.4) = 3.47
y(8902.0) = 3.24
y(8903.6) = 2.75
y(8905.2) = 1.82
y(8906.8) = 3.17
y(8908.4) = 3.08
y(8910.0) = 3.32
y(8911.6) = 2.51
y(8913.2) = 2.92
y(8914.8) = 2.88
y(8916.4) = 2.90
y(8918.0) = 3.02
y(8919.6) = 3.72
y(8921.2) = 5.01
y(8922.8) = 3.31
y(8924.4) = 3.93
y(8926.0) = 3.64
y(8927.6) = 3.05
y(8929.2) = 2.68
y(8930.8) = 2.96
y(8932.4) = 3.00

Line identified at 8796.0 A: [S II]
